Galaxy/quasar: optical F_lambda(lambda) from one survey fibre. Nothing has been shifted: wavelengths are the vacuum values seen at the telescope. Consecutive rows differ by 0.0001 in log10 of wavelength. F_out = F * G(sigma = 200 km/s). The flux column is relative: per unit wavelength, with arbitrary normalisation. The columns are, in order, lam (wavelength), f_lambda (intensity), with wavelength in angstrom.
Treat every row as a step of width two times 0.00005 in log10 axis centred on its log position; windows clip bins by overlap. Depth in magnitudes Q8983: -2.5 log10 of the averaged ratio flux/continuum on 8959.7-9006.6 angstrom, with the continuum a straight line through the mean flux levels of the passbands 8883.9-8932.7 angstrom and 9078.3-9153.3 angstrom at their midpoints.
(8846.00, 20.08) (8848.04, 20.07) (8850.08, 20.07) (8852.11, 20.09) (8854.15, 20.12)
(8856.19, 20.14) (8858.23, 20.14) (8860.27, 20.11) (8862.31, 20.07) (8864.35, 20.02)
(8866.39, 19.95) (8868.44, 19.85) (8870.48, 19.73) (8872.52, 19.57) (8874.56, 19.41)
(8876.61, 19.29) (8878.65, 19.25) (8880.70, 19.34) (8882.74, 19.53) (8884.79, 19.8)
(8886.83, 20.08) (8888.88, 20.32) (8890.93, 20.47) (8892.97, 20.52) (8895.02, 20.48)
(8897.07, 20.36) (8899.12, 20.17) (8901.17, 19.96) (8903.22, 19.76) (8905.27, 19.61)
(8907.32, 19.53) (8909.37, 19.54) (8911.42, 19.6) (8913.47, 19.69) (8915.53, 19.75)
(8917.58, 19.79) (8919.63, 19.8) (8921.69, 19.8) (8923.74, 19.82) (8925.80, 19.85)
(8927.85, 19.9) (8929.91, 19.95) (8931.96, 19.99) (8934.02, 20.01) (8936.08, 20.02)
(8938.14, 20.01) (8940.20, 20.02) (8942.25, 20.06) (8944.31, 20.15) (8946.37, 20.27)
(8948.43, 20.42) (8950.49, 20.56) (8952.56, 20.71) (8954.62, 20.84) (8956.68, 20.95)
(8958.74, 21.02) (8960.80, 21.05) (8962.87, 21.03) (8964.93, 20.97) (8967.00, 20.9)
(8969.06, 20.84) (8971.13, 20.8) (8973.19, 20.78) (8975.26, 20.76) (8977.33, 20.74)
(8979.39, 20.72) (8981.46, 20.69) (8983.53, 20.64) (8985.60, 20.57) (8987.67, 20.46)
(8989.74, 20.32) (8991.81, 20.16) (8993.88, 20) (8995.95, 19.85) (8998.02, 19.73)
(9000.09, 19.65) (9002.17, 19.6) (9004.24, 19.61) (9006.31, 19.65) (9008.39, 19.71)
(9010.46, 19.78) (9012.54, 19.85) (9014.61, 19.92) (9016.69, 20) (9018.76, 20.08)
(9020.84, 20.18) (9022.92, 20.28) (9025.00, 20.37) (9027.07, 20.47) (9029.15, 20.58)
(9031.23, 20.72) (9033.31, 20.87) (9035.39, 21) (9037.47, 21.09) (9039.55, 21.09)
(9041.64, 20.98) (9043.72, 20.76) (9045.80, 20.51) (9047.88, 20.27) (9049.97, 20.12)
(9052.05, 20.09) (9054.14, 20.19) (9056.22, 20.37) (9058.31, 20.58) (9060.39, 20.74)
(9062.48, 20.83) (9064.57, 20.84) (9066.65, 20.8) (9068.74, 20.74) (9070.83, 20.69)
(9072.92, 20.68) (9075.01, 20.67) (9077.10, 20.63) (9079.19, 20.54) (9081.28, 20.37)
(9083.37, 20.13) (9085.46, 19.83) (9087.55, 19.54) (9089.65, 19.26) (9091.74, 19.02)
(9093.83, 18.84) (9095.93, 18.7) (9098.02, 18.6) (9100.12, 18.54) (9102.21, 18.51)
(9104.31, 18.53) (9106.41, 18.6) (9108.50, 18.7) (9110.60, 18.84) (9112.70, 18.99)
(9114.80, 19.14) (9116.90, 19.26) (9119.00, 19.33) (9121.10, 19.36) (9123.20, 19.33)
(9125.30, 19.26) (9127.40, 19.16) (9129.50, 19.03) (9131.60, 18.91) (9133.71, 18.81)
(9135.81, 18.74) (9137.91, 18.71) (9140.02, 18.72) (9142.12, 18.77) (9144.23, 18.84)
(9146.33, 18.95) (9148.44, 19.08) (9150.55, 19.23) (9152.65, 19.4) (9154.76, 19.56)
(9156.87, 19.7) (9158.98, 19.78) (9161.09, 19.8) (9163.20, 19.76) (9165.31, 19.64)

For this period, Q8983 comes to -0.04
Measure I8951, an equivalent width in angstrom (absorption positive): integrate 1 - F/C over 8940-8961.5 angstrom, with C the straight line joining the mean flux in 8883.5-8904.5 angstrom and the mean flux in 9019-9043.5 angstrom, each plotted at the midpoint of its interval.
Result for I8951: -0.19 angstrom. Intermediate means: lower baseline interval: 20.2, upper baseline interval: 20.7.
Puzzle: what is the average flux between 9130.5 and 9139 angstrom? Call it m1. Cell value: 18.8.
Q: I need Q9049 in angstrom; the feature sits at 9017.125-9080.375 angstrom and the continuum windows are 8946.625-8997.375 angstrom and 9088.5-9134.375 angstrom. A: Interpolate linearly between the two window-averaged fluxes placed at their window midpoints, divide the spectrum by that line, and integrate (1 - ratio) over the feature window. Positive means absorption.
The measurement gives -2.8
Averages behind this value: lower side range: 20.6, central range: 20.6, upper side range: 18.9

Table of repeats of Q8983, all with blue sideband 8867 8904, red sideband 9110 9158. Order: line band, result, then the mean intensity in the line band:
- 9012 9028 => -0.04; 20.2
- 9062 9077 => -0.08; 20.7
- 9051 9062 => -0.06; 20.4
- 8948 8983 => -0.06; 20.8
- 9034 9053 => -0.07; 20.7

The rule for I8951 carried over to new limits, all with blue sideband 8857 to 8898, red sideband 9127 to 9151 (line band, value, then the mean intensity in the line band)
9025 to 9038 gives -0.96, 20.8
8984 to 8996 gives -0.49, 20.3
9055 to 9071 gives -1.25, 20.7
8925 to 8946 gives -0.34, 20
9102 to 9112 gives 0.19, 18.7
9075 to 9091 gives -0.80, 20.1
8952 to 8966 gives -0.96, 20.9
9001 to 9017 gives -0.29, 19.7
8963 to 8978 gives -0.99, 20.8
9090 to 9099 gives 0.11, 18.8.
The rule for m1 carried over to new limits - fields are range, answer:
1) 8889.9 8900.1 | 20.4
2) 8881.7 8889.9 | 19.9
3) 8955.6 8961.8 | 21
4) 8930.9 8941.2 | 20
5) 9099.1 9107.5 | 18.6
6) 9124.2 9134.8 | 19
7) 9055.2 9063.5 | 20.6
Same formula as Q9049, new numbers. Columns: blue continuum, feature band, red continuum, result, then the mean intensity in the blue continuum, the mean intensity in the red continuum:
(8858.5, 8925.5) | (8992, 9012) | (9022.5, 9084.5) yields 0.60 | 19.8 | 20.6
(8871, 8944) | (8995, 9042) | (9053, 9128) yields -1.10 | 19.9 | 19.7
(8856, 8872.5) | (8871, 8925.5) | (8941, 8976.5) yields 1.12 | 20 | 20.7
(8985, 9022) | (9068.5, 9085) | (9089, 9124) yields -1.13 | 19.9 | 18.9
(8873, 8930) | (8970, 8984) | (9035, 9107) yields -0.56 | 19.8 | 20.1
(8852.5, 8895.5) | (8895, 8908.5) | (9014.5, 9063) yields 0.05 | 19.9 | 20.5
